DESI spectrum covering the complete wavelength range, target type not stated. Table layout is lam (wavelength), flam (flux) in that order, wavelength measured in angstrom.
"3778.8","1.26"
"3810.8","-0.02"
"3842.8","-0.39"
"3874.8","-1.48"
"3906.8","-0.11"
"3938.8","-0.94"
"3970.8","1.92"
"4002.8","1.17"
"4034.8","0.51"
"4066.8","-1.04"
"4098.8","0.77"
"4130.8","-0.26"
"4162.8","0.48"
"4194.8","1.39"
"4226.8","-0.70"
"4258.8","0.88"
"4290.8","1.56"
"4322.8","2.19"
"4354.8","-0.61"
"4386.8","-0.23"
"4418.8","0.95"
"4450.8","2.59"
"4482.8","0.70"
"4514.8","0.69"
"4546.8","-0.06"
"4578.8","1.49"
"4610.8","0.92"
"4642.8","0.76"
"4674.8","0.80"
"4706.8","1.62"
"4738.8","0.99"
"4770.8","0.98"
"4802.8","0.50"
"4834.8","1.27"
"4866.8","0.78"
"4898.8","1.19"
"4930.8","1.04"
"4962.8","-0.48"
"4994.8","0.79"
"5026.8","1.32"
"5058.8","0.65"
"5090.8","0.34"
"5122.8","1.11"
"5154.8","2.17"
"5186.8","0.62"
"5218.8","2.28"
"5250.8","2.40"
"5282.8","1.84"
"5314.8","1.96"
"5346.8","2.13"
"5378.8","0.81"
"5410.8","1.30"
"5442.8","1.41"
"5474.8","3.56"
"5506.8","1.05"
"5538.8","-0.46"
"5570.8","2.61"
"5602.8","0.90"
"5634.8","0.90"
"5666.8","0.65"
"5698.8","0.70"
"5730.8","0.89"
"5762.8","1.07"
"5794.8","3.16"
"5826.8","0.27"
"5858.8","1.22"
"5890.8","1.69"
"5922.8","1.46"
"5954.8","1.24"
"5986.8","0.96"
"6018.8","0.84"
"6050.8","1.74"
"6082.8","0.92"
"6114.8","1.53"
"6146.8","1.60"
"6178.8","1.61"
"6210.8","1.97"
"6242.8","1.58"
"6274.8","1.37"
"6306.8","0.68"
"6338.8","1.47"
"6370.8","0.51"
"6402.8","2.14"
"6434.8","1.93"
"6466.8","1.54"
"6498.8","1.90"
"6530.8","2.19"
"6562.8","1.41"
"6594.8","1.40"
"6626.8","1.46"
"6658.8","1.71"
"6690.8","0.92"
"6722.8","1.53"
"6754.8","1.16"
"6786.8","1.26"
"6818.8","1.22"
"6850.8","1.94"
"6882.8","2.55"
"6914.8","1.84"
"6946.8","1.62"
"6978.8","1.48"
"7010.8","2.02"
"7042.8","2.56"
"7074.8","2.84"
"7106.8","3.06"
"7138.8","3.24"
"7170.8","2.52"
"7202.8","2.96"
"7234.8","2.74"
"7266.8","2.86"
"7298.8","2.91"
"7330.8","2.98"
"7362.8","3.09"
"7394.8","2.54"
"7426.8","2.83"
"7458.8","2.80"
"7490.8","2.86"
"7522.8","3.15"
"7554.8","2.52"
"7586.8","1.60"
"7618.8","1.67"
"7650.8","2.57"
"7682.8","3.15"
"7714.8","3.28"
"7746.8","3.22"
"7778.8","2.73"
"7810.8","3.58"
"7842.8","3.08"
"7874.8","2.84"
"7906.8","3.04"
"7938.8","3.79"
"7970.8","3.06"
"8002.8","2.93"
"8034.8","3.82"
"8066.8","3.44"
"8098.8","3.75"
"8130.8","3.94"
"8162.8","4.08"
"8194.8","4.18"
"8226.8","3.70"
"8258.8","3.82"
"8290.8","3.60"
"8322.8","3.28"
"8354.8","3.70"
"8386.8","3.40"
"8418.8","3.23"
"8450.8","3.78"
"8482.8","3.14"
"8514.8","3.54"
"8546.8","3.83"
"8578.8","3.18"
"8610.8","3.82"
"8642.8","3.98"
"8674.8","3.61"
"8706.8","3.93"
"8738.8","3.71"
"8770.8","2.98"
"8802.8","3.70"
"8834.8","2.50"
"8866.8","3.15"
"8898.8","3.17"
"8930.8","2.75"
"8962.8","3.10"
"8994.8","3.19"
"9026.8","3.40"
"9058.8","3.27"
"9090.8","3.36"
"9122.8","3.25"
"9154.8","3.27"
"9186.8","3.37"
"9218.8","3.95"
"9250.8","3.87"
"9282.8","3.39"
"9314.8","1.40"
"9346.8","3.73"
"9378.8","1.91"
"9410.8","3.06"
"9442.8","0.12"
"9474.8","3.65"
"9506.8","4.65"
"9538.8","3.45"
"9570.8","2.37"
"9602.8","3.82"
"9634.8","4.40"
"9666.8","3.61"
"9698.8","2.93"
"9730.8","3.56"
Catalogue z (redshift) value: 0.762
